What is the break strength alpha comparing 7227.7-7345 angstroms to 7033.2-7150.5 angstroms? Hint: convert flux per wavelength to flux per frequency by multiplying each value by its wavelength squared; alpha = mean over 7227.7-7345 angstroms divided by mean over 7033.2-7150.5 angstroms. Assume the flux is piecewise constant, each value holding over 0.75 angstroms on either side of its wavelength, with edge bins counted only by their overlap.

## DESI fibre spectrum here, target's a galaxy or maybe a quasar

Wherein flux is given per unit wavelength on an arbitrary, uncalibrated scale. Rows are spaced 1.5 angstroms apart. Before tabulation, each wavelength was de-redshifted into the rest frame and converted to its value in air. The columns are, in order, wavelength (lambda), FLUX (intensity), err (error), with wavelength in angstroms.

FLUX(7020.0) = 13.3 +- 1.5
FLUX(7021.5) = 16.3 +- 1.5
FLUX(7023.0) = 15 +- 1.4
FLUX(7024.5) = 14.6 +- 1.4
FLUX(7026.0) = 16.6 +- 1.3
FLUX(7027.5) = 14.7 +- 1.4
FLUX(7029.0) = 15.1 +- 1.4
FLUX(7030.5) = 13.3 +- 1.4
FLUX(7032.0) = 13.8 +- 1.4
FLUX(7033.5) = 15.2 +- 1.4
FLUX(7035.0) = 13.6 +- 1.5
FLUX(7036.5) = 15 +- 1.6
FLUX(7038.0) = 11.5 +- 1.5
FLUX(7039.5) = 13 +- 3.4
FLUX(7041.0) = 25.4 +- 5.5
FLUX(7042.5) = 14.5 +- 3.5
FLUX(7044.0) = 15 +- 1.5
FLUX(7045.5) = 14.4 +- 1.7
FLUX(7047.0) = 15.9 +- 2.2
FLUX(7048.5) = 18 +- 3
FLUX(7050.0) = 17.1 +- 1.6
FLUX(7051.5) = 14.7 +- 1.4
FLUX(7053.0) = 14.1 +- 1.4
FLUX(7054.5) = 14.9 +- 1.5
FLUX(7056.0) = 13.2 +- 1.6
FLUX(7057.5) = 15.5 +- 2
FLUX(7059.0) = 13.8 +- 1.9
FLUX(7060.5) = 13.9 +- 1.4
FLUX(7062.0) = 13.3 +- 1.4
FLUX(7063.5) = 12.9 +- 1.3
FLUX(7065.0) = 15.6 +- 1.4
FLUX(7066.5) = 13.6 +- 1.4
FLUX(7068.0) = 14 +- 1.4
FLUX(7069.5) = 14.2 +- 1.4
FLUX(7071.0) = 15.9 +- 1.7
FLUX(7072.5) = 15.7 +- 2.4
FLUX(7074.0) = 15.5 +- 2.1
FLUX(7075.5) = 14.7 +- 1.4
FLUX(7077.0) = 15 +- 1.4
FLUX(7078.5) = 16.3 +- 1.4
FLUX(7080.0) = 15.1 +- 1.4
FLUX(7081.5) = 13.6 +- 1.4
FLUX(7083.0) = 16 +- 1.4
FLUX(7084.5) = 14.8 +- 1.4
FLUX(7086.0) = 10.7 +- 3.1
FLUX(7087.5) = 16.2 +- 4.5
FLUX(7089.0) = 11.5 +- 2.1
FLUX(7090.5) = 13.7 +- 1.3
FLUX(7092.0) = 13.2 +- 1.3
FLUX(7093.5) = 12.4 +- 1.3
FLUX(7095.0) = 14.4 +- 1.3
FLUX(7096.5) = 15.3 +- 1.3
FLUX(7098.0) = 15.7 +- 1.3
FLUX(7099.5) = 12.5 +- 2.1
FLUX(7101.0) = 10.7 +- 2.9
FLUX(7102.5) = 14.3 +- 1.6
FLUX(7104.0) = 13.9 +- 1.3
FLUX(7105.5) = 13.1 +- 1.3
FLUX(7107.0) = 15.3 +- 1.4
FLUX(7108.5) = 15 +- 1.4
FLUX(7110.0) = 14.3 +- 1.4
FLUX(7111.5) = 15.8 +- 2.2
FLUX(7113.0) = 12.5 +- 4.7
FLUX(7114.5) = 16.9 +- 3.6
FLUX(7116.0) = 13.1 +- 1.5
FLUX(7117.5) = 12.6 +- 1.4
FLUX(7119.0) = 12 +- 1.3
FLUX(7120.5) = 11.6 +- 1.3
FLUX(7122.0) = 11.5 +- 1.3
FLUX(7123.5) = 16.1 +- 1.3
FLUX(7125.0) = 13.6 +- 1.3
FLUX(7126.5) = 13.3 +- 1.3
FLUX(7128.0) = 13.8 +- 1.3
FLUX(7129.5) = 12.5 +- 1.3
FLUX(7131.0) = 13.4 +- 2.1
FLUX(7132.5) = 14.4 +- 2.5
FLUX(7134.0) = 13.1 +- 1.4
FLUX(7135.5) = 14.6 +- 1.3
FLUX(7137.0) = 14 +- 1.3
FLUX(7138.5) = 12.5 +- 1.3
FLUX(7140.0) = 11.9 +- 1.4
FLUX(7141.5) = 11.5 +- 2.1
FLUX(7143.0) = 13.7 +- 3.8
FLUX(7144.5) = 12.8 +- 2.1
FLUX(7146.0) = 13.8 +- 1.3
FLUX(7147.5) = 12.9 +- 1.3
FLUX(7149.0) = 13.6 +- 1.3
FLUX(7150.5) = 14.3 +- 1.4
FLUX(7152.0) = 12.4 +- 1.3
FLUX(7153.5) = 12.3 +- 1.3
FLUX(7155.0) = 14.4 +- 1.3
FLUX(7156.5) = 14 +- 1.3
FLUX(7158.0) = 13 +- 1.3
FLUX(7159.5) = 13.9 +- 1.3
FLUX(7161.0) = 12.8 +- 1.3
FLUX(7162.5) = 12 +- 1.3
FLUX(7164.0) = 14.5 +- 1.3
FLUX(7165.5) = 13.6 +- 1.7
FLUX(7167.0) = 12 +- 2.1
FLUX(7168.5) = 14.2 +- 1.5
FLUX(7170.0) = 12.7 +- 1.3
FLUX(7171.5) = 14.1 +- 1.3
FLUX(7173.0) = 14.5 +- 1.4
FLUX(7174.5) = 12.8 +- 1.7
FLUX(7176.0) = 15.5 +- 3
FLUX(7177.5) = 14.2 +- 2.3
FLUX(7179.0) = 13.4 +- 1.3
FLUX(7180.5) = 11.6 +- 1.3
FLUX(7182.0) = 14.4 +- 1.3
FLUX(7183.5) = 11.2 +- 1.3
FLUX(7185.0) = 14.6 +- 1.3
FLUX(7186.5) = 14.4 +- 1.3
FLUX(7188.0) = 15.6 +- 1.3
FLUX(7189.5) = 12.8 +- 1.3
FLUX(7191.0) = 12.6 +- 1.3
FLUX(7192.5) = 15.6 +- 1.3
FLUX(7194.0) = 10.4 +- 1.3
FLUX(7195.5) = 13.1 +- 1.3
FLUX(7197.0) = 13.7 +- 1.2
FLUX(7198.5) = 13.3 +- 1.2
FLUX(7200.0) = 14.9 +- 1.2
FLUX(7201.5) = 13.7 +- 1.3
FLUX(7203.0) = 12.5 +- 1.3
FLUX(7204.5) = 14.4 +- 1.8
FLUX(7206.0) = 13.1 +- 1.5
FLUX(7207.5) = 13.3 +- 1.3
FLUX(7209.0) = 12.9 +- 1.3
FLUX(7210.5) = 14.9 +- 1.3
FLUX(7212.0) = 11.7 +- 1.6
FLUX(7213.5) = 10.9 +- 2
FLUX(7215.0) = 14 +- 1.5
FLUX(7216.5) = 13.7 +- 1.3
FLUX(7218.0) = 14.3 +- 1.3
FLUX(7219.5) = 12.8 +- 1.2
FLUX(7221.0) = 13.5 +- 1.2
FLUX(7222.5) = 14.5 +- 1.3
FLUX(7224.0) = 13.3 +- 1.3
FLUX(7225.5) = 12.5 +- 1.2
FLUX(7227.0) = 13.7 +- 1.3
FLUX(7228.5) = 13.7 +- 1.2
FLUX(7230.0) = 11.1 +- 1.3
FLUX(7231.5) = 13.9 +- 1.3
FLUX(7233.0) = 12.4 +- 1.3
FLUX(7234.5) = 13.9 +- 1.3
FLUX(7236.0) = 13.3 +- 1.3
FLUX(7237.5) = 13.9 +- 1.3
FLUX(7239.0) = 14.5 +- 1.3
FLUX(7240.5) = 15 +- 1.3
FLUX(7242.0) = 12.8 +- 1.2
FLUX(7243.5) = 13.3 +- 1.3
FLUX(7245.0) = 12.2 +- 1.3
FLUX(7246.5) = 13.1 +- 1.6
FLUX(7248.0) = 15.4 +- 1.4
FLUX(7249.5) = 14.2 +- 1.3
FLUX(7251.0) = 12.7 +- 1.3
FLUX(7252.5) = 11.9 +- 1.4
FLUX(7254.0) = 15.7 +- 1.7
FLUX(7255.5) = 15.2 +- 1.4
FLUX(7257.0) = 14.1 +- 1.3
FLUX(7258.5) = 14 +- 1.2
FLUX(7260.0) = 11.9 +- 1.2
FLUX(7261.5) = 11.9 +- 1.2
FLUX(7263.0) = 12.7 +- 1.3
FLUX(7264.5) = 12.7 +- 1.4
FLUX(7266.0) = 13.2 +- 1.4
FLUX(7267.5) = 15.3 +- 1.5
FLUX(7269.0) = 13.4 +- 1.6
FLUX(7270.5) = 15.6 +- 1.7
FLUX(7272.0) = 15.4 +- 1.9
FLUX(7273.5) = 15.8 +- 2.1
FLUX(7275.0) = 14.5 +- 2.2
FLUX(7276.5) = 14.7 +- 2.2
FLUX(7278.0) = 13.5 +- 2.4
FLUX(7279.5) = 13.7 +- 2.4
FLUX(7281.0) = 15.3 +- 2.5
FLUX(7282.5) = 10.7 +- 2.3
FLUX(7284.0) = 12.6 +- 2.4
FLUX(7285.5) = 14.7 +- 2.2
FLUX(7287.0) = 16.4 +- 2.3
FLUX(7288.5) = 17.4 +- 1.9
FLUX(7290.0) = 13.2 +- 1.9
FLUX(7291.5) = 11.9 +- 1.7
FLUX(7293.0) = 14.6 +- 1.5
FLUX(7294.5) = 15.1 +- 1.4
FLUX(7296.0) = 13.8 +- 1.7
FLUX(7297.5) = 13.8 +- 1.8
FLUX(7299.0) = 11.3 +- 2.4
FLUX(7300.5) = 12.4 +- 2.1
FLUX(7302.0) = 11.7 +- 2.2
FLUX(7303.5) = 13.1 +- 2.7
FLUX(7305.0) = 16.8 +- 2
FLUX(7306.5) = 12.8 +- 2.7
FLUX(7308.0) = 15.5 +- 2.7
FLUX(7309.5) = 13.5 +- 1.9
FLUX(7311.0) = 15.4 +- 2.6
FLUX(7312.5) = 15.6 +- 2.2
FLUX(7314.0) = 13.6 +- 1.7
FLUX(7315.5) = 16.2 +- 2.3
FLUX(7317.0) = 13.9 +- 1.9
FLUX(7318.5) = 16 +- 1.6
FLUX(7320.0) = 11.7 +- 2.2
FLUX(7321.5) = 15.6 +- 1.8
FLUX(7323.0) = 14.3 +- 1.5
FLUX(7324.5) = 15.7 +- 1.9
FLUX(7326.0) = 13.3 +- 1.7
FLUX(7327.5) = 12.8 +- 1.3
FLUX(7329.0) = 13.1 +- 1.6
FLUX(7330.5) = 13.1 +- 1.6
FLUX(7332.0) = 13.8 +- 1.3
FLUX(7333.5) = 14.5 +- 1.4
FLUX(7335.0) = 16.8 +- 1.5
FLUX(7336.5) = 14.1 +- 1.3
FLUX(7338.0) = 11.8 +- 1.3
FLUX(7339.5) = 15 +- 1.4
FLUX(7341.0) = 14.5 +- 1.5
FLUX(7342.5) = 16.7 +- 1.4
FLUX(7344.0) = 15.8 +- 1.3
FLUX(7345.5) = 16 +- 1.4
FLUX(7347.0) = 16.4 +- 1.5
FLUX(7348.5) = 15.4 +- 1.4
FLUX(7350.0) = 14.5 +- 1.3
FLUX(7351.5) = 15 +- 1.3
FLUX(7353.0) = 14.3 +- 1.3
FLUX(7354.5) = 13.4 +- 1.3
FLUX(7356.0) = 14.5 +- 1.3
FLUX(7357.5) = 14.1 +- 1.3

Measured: 1.04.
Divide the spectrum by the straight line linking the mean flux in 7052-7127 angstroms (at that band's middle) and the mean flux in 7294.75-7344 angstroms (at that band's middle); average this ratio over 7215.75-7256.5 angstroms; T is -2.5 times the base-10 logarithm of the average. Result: 0.04 mag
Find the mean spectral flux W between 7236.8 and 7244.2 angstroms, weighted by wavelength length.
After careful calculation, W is 13.9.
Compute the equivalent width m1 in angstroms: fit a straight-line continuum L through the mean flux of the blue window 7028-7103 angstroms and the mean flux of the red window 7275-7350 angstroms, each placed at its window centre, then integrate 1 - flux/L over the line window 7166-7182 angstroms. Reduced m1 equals 1.0 angstroms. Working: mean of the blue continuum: 14.6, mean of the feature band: 13.5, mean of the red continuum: 14.3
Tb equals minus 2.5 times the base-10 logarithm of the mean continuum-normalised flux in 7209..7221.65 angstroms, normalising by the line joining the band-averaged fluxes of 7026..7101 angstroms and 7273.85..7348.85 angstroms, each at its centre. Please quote 0.10 mag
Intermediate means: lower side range 14.6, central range 13.2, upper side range 14.3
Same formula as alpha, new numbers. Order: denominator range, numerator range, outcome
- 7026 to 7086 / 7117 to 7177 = 0.92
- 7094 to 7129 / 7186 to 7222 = 1.00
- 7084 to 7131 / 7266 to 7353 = 1.12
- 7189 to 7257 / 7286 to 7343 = 1.09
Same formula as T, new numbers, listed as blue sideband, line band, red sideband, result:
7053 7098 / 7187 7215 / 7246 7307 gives 0.06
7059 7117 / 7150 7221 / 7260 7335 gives 0.06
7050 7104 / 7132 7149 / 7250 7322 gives 0.08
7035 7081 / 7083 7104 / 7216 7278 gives 0.09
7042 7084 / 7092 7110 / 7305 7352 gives 0.07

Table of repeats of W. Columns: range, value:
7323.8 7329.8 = 13.7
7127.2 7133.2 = 13.5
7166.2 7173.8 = 13.5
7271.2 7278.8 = 14.8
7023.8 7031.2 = 14.9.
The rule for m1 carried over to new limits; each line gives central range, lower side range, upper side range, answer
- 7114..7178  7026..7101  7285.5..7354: 5.1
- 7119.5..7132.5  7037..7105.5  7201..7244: 0.8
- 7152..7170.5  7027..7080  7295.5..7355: 1.8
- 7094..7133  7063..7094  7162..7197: 0.8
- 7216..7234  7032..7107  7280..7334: 1.2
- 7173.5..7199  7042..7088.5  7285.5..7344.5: 1.8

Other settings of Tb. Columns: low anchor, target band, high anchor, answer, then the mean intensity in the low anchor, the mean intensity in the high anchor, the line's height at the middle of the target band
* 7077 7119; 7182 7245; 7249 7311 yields 0.04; 14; 13.9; 13.9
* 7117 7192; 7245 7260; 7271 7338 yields 0.00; 13.3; 14.2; 13.9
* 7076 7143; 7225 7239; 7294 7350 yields 0.07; 13.7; 14.3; 14.1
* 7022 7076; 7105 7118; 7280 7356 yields 0.03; 14.9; 14.3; 14.8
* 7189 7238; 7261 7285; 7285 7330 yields 0.00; 13.3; 14.2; 13.8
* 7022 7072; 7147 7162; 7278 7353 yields 0.10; 14.9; 14.3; 14.7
